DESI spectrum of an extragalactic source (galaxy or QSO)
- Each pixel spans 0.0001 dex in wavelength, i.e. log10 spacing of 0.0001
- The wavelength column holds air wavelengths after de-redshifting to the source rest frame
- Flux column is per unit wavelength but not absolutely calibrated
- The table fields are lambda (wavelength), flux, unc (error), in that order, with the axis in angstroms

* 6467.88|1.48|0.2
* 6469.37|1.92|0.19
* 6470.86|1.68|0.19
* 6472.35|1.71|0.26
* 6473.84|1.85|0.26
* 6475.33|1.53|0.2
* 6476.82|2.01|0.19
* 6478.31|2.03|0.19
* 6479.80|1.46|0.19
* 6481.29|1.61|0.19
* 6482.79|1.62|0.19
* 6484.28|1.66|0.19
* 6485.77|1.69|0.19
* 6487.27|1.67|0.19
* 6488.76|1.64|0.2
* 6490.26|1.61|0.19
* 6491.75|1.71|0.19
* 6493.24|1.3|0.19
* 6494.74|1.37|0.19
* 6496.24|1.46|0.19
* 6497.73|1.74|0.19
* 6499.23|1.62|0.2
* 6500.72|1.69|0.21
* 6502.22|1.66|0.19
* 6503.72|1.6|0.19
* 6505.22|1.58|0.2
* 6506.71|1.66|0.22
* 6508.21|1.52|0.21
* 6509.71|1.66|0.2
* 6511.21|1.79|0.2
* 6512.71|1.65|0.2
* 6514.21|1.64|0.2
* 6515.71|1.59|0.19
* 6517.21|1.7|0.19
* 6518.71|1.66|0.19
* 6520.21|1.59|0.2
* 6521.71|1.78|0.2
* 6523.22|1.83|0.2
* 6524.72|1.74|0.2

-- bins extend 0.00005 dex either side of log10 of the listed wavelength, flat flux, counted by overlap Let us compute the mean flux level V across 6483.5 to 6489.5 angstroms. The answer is 1.67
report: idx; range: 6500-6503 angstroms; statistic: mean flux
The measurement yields 1.67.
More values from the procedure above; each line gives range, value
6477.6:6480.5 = 1.75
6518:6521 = 1.63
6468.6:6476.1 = 1.74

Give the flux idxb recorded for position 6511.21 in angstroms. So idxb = 1.79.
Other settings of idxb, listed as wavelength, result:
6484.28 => 1.66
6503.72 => 1.6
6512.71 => 1.65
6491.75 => 1.71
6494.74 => 1.37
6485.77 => 1.69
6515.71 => 1.59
